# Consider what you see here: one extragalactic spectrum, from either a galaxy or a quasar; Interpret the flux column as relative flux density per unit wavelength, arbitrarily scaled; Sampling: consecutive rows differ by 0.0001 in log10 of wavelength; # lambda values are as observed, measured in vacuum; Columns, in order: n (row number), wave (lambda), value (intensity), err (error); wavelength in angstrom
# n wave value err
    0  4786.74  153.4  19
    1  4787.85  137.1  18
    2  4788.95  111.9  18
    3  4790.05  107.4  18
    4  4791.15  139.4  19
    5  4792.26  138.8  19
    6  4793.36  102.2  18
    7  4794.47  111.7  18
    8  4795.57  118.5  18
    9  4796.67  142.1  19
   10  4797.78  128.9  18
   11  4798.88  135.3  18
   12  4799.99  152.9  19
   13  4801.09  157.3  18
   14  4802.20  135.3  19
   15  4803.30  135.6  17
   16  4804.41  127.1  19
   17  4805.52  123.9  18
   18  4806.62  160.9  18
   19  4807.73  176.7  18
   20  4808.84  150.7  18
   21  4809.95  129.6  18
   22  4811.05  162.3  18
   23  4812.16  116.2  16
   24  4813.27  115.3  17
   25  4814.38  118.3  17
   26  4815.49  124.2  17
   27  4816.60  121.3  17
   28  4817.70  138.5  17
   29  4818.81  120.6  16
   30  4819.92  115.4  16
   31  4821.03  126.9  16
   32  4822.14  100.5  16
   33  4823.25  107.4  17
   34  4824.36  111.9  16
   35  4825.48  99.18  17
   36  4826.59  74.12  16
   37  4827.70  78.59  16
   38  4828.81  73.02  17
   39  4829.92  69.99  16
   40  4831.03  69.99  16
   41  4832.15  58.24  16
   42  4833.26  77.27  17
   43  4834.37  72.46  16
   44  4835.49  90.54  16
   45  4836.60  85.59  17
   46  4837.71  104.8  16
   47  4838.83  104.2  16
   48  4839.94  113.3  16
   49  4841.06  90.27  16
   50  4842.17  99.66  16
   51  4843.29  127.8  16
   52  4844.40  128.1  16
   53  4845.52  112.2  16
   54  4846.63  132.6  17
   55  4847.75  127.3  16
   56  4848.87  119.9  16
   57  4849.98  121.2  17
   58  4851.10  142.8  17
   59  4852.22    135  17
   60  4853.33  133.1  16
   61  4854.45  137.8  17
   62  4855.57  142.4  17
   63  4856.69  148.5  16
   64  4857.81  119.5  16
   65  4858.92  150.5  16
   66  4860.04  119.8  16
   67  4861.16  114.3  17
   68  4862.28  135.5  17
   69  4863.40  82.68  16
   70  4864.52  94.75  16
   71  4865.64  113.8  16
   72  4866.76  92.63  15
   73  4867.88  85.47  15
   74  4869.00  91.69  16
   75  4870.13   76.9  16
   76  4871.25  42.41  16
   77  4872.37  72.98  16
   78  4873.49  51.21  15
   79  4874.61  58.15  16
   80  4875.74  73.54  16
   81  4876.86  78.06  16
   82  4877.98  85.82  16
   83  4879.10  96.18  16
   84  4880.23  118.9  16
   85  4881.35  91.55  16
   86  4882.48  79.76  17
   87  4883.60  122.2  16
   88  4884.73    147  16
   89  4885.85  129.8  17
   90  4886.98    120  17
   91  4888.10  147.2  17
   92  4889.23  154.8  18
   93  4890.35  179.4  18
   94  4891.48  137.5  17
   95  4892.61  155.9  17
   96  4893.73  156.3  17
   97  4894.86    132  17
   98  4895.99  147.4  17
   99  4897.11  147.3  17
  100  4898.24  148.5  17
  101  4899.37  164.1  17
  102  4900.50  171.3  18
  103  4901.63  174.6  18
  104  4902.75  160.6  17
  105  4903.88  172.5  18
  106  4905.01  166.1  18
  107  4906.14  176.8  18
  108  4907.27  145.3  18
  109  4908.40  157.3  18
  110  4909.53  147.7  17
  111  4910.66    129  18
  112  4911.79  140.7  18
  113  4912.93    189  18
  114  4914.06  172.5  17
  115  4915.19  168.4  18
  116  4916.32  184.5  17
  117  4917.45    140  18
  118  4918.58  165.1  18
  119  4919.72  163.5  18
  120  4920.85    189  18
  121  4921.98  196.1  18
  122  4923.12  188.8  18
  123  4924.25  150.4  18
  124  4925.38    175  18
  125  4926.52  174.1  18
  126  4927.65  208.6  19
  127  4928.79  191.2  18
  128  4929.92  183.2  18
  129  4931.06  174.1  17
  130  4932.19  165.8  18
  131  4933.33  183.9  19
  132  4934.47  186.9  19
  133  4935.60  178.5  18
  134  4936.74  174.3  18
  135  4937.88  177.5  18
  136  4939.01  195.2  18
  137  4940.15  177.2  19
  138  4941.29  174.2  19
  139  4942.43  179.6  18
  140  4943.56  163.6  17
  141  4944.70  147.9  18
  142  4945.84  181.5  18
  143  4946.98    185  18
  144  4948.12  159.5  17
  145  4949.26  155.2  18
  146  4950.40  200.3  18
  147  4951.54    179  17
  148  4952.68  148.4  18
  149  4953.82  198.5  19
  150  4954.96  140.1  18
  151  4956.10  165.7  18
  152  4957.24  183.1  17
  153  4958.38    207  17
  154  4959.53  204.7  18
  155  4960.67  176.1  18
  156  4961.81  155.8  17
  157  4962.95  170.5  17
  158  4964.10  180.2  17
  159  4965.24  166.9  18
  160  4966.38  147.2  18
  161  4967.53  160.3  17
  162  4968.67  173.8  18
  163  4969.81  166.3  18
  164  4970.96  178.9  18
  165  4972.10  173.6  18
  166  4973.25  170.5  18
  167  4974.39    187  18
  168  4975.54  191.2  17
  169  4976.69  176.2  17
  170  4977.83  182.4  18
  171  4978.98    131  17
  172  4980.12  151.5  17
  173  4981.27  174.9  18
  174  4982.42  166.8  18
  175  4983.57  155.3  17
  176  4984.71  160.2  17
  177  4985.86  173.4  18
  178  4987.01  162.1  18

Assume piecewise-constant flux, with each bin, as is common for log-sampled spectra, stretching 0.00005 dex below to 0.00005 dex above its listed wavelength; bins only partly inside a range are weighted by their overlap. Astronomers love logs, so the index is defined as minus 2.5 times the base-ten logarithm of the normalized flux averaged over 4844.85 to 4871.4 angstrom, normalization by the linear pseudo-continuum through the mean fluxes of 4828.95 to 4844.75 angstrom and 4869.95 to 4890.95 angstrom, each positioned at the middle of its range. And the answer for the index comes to -0.21 mag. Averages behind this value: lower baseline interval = 91.3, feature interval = 117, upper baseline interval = 102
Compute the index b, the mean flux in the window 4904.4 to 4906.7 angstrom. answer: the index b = 171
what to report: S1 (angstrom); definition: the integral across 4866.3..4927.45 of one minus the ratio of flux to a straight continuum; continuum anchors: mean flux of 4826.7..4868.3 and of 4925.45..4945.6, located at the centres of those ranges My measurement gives 5.1 angstrom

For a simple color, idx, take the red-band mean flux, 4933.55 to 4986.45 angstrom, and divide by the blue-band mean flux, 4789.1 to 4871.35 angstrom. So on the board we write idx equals 1.49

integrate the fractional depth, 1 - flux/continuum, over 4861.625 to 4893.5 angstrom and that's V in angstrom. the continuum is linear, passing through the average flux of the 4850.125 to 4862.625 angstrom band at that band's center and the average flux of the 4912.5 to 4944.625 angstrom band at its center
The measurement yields 9.24 angstrom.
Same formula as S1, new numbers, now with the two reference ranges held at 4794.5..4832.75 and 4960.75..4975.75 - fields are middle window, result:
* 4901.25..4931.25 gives -3.1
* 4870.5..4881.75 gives 5.1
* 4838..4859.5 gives 1.0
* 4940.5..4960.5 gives -1.2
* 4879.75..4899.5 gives 1.0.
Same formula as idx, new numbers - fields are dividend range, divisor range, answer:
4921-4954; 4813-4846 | 1.76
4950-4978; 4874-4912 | 1.29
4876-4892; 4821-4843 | 1.33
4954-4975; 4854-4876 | 1.73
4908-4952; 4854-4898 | 1.52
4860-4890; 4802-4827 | 0.79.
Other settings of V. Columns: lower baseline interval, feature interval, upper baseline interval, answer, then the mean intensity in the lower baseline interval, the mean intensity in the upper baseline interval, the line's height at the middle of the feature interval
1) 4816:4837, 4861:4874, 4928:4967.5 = 3.6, 94.4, 175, 122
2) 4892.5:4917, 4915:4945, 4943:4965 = -1.8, 159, 174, 167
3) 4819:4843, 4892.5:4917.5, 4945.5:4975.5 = -3.6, 92.4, 174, 139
